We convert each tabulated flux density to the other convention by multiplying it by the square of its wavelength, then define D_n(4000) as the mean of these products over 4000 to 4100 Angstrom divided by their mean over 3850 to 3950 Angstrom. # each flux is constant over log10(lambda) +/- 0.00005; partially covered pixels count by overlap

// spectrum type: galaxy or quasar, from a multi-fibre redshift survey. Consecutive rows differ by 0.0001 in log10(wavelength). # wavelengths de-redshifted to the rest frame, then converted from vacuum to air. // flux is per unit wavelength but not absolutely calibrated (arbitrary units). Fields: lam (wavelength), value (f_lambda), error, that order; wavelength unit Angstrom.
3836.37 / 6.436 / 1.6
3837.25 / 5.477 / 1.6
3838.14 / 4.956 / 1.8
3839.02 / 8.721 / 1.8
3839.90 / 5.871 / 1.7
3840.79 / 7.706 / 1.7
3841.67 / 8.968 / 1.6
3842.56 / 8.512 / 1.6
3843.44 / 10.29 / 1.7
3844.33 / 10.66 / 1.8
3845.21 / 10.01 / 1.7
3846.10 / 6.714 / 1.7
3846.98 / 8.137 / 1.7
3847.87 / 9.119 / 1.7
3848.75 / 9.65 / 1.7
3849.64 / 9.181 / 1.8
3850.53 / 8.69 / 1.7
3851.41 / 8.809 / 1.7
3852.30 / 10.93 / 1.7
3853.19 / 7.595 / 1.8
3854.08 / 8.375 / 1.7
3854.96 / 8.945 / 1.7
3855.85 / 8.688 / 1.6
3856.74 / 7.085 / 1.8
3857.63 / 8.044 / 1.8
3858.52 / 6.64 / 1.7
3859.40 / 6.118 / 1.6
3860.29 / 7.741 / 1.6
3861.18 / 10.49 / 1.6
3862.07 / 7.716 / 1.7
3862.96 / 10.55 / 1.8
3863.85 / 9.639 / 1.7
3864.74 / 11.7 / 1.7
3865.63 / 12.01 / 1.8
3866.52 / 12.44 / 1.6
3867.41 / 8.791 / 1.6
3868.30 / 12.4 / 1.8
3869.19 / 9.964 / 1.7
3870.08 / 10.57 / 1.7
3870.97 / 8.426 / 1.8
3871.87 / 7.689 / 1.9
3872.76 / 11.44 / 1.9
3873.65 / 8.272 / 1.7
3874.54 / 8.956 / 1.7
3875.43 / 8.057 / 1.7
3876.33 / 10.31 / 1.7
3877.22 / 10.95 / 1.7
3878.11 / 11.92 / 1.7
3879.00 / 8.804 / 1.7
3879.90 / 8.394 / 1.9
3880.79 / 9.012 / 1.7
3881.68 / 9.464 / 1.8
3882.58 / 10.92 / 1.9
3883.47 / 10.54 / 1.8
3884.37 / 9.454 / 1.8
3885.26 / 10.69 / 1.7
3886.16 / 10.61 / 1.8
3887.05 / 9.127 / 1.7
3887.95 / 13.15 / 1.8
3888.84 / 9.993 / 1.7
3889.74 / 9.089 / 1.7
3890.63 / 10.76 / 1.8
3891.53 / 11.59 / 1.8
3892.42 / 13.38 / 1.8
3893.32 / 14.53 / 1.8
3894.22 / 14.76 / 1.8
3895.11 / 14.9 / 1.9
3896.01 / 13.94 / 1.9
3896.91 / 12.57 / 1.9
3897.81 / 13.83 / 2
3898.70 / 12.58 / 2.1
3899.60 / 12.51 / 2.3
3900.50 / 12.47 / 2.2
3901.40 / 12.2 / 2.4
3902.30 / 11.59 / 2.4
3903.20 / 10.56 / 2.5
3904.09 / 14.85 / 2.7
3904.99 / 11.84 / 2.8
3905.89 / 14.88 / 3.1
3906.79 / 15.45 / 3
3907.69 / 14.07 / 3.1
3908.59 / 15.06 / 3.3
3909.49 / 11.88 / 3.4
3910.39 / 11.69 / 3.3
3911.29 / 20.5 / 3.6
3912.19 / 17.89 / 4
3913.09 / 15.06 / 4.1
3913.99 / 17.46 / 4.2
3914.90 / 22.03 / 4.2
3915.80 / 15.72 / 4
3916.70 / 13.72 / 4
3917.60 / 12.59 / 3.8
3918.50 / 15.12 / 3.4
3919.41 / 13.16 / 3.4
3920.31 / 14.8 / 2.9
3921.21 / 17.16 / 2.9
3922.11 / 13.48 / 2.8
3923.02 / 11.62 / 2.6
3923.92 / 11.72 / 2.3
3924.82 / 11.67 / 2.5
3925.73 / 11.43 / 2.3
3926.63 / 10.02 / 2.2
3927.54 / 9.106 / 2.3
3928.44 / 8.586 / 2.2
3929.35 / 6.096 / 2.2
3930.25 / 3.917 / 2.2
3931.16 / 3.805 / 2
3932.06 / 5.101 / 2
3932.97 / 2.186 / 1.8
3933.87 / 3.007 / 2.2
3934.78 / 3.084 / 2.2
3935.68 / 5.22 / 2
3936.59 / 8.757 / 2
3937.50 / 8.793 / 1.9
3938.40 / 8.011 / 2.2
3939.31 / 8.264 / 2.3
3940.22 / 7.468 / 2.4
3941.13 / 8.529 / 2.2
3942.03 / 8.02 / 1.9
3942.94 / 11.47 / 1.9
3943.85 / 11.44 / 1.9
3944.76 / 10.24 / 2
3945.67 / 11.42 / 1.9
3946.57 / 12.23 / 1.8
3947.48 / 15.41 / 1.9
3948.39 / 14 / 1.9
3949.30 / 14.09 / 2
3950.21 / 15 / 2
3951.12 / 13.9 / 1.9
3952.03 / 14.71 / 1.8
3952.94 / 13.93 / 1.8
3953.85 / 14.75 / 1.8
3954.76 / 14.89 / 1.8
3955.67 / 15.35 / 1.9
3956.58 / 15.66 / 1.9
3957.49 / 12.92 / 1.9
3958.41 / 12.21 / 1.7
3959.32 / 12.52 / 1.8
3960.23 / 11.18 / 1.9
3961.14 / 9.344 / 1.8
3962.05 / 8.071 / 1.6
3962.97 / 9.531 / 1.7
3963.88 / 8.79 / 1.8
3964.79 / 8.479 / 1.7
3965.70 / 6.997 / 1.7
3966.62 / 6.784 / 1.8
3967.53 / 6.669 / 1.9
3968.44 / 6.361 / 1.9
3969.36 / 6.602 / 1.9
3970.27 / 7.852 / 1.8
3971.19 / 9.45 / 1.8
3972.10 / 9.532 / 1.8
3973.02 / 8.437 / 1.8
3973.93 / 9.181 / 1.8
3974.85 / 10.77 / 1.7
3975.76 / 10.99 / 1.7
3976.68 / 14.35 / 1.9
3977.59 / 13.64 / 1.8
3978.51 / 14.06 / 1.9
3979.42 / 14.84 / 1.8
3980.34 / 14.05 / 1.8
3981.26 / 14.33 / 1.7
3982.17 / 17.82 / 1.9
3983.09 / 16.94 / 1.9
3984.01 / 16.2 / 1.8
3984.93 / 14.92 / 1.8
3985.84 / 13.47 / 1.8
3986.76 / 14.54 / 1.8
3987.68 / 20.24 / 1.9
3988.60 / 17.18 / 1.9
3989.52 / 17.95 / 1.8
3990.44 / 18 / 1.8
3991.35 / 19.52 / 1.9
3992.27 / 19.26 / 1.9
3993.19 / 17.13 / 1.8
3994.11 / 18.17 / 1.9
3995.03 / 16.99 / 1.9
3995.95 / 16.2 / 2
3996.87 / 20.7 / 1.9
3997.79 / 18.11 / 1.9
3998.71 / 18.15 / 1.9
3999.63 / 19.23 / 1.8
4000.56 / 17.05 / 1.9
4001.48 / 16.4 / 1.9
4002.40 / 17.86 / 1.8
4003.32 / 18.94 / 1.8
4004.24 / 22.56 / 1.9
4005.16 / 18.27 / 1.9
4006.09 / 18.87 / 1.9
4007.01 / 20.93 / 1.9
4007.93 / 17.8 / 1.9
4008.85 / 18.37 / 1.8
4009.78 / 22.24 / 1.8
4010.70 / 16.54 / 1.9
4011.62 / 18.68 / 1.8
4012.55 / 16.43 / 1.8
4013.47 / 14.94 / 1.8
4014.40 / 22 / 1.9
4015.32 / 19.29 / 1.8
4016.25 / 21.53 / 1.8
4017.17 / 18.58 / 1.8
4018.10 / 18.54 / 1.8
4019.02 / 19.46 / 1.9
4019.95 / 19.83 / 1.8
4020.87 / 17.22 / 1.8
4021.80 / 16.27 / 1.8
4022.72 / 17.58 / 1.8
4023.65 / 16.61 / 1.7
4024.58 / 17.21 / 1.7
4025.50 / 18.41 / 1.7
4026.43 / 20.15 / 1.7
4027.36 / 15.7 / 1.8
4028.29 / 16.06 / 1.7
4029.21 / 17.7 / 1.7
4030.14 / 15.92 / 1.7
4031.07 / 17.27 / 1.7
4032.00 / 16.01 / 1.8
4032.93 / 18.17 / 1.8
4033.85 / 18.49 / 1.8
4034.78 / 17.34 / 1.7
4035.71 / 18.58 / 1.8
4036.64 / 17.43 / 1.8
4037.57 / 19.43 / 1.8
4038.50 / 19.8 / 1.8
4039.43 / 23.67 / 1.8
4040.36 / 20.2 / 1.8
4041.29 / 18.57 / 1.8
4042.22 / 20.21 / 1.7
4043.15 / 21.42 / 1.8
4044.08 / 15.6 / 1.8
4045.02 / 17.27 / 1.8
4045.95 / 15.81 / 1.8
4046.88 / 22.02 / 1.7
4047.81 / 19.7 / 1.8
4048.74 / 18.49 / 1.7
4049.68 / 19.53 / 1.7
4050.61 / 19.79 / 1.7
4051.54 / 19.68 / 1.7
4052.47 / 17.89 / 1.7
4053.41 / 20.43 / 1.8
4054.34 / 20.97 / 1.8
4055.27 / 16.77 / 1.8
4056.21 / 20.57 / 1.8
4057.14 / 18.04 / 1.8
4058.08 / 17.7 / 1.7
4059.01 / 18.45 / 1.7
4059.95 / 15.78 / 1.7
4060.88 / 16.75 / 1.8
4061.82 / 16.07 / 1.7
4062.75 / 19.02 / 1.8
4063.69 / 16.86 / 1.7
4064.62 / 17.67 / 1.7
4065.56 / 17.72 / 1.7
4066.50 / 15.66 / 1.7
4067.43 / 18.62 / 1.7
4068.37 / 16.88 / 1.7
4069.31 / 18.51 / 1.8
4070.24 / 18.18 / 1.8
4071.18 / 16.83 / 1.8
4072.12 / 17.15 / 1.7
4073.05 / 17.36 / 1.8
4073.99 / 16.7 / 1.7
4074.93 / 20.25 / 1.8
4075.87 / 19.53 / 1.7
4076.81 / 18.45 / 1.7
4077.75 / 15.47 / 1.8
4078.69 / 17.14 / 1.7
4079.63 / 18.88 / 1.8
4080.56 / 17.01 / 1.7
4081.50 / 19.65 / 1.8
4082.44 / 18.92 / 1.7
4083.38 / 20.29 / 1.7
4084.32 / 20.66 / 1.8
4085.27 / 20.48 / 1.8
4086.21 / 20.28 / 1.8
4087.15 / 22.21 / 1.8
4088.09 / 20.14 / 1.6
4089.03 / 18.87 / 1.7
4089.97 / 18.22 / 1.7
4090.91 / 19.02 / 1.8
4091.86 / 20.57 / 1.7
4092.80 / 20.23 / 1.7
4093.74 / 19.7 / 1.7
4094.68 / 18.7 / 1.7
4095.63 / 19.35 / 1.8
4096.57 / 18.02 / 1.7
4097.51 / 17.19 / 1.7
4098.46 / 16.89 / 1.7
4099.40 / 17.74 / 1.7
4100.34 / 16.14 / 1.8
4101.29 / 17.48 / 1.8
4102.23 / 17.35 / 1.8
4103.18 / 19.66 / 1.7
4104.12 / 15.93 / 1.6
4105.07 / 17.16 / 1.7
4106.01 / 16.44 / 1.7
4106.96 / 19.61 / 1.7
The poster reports 1.8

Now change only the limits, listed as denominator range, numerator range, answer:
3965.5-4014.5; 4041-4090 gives 1.24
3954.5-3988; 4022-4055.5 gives 1.62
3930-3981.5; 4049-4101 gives 1.92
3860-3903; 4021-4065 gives 1.82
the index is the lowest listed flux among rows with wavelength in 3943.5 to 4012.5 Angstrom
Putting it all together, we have 6.361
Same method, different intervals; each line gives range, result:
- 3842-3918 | 6.118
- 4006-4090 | 14.94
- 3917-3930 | 6.096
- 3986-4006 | 14.54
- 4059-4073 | 15.66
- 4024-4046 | 15.6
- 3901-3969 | 2.186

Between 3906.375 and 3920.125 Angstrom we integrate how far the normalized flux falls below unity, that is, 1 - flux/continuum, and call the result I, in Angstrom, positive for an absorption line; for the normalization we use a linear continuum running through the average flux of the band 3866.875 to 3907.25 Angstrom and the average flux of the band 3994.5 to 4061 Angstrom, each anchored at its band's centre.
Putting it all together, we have -3.1 Angstrom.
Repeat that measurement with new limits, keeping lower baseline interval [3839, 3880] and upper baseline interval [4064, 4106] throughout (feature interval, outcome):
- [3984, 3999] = -3.0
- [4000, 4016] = -3.7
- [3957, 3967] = 2.7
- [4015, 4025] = -1.7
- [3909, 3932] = -2.2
